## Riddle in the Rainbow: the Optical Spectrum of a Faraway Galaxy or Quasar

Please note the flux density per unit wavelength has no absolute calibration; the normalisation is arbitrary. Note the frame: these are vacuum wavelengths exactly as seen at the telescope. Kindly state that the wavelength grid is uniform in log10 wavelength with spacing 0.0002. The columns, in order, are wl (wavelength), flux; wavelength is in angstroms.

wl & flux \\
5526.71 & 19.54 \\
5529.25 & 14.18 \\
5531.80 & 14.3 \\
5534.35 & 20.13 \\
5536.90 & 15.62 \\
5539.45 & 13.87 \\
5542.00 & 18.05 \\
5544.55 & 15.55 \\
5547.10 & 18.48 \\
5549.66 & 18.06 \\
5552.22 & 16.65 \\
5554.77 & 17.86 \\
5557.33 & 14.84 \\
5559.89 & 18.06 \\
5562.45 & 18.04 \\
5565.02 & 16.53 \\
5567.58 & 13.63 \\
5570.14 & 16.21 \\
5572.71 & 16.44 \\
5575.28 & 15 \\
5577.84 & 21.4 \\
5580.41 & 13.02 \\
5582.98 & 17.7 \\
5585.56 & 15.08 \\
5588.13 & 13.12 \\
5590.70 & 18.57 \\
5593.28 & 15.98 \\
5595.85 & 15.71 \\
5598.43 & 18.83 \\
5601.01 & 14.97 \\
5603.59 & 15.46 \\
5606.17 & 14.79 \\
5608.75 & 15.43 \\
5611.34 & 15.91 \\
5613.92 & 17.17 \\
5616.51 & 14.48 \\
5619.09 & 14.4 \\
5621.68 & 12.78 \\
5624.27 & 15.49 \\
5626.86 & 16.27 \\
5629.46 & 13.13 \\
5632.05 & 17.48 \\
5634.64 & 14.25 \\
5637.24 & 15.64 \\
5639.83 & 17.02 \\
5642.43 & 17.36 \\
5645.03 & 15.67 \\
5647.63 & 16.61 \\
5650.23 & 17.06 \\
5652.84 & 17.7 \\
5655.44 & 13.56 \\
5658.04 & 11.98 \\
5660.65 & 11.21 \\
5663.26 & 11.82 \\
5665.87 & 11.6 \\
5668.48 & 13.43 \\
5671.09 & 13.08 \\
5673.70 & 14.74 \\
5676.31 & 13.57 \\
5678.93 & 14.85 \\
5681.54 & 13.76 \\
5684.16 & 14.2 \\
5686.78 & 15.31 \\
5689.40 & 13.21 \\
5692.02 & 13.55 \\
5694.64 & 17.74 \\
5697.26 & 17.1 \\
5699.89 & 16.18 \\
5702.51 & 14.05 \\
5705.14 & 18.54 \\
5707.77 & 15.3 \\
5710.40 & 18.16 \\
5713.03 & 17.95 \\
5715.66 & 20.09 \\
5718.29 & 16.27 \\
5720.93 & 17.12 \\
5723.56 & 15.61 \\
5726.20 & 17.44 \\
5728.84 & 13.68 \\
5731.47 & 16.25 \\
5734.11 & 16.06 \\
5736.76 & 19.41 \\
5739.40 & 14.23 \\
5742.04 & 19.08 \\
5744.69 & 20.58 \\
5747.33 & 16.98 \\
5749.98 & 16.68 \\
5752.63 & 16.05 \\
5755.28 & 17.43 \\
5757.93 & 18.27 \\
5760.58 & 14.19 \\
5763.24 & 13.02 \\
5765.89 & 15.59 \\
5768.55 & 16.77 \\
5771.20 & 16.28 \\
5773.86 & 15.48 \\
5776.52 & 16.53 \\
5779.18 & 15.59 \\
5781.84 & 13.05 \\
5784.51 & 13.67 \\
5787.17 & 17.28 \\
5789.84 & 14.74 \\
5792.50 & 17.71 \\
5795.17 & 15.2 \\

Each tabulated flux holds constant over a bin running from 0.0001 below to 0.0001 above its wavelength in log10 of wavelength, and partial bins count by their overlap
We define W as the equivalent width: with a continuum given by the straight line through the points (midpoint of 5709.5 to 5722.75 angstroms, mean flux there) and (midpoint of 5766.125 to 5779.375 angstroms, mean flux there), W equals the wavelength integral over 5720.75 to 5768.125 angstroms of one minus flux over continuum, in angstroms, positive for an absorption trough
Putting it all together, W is 1.3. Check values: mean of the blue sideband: 17.8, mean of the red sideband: 16.1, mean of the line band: 16.5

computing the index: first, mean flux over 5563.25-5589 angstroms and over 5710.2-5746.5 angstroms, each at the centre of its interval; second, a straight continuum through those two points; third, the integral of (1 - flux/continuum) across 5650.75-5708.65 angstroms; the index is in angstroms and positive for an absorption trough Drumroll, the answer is 8.3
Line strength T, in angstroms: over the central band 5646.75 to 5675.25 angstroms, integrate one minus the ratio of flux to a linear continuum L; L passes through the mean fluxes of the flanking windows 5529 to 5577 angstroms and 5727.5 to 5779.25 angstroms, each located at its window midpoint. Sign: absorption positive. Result 4.52 angstroms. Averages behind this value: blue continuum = 16.5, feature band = 13.8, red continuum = 16.4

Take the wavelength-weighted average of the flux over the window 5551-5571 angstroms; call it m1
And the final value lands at 16.5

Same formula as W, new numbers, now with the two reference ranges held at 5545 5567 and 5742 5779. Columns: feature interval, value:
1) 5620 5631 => 1.58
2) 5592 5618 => 1.72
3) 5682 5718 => 1.06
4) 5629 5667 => 4.51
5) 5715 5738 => -0.22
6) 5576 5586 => 0.12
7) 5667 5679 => 2.13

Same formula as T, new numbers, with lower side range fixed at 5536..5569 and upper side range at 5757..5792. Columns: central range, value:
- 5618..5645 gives 1.3 angstroms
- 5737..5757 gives -2.4 angstroms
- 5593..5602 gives -0.1 angstroms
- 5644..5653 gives -0.3 angstroms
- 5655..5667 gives 3.1 angstroms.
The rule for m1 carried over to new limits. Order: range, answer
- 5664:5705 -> 14.5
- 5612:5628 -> 15.1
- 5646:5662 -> 14.7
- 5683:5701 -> 15.3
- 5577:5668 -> 15.3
